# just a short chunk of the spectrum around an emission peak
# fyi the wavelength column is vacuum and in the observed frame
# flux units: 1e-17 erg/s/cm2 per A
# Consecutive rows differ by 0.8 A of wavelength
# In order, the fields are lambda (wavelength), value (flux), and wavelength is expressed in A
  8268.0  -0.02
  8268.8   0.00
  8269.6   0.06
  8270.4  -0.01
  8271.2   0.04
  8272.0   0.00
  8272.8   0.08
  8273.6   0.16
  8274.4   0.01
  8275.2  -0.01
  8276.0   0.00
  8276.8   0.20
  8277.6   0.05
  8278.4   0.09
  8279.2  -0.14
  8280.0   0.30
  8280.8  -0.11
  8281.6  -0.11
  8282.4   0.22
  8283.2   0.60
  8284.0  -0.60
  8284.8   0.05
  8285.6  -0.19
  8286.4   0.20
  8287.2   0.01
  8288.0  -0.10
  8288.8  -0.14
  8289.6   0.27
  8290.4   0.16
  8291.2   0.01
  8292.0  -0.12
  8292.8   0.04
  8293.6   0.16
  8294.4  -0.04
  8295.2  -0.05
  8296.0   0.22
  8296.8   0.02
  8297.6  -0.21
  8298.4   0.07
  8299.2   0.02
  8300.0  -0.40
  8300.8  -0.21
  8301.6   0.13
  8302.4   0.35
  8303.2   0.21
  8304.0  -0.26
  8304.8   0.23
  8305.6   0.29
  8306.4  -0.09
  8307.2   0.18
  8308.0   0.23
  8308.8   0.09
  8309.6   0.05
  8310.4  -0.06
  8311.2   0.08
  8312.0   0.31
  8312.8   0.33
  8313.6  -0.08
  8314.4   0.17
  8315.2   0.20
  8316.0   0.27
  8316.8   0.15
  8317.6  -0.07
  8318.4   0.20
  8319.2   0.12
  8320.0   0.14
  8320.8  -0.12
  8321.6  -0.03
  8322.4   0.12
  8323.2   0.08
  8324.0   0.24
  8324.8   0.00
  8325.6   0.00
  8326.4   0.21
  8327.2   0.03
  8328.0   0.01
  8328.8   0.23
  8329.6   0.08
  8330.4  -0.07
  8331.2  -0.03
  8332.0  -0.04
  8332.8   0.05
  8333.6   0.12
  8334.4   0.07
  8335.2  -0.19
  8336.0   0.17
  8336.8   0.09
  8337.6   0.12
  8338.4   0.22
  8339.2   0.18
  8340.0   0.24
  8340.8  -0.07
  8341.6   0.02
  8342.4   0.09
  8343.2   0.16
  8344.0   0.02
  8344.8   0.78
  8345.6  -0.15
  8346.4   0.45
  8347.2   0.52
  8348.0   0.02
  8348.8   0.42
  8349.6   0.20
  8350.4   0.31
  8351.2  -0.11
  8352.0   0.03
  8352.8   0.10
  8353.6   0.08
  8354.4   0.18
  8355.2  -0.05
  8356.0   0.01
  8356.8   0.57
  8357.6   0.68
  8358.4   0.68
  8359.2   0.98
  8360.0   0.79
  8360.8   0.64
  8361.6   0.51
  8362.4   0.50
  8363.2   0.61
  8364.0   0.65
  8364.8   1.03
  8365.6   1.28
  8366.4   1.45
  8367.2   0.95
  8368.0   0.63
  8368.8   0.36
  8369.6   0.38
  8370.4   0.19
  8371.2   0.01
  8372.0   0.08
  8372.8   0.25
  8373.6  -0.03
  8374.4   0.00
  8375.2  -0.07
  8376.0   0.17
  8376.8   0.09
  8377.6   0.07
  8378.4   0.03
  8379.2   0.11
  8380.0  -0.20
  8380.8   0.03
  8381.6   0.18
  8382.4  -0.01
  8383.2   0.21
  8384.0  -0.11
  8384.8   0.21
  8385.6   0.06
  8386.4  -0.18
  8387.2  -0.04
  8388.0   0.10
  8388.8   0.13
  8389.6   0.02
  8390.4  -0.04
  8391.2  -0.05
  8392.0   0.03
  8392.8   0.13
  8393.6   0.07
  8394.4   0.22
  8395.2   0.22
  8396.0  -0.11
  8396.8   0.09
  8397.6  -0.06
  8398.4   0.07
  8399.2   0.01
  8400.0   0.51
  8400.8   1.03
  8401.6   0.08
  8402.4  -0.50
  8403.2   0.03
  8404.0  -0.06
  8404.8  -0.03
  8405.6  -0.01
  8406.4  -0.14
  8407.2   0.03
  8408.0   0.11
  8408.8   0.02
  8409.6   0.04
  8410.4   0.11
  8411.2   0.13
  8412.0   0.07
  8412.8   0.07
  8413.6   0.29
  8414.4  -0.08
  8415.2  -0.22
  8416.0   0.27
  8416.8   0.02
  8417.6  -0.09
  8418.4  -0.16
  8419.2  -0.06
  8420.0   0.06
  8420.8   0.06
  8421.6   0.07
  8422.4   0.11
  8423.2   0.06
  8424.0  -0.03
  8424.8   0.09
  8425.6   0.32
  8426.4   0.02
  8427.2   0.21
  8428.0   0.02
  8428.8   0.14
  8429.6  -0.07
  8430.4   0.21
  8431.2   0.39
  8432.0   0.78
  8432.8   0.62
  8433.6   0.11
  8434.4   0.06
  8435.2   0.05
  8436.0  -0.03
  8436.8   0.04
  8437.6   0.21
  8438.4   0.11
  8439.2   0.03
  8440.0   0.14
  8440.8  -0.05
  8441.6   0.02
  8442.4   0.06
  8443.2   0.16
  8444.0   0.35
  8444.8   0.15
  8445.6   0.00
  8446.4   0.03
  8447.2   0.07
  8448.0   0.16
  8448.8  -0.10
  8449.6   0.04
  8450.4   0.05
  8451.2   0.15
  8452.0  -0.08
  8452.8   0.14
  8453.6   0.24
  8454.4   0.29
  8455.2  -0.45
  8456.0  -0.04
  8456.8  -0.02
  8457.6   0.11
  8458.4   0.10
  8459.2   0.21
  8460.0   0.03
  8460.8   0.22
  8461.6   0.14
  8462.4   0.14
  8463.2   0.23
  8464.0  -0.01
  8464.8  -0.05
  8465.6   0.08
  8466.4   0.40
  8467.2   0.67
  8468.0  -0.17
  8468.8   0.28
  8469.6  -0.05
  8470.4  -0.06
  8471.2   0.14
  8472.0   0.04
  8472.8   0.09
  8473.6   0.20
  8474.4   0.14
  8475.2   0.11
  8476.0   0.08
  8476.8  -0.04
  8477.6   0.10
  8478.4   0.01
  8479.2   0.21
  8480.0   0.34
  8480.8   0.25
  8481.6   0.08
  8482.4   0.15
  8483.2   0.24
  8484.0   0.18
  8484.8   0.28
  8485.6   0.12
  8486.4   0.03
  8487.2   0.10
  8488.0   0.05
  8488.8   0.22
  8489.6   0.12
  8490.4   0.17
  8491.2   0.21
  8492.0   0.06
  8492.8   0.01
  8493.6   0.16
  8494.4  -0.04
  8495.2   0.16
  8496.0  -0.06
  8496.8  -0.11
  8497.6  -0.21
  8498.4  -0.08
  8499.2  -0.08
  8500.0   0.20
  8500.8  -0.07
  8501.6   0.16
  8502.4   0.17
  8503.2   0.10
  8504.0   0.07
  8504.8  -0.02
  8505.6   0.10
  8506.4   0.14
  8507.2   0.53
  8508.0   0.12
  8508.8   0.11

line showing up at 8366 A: [O II]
